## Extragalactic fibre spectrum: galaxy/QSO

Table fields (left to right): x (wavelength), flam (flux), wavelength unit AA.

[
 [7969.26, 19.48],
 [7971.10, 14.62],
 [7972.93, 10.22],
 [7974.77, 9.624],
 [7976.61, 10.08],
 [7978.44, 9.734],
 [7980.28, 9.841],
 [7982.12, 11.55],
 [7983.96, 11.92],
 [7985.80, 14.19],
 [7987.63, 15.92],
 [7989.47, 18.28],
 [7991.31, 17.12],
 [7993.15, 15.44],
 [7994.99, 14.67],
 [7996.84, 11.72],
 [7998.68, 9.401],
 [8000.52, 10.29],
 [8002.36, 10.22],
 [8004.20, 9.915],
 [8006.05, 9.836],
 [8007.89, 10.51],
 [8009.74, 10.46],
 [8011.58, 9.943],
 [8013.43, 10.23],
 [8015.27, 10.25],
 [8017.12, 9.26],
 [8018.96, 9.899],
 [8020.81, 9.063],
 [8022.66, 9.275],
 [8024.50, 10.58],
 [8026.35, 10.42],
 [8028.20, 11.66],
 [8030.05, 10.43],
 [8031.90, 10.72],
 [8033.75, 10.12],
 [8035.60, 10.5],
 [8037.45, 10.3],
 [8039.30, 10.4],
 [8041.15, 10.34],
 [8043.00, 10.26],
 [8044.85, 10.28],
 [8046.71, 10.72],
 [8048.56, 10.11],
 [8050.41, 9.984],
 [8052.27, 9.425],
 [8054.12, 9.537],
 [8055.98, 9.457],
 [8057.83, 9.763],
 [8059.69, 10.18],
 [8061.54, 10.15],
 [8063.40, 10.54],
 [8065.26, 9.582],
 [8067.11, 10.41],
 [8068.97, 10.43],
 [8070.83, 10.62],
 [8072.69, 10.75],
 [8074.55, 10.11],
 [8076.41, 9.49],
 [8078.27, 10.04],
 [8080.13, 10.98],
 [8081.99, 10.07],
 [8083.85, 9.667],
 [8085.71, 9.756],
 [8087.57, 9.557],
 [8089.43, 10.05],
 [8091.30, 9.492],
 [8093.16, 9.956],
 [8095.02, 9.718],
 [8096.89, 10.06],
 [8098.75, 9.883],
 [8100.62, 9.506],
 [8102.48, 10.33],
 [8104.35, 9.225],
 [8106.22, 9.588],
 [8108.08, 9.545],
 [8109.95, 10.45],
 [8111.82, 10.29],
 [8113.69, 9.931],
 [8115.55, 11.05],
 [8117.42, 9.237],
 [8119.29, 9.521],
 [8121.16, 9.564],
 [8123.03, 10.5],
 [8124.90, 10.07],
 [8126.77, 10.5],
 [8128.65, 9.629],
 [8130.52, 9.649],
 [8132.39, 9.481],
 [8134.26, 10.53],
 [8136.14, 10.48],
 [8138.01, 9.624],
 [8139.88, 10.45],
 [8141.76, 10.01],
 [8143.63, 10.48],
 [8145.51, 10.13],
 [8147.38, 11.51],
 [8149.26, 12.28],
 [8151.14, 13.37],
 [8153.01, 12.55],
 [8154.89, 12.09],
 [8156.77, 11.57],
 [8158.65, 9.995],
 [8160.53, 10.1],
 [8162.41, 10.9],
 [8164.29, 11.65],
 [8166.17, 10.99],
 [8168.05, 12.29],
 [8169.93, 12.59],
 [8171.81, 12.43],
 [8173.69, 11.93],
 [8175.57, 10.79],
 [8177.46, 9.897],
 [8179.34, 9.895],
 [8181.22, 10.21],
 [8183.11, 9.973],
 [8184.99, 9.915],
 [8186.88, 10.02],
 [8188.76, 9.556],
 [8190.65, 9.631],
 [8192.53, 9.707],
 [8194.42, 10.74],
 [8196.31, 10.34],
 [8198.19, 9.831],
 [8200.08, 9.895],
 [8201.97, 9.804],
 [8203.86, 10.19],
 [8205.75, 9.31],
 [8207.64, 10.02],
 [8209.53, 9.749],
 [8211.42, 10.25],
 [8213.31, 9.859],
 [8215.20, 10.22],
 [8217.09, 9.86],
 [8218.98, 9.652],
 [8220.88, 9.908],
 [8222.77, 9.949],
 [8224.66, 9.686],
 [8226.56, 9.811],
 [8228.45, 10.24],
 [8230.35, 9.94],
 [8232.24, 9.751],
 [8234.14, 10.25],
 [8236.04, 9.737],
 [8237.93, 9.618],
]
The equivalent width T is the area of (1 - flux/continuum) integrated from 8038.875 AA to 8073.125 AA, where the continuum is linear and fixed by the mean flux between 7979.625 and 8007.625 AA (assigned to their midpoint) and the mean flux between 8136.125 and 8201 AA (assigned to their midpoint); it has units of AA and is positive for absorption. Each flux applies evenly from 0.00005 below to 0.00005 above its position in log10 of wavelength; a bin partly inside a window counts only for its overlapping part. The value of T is 5.29 AA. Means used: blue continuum 12.7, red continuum 10.8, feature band 10.1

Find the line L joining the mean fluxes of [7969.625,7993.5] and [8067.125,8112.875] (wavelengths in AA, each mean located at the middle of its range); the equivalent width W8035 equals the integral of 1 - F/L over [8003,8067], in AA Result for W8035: 7.8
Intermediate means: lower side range 13.1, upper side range 9.99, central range 10.1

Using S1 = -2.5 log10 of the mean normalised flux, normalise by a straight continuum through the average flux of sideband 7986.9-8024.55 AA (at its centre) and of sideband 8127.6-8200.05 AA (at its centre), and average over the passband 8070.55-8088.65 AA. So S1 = 0.108 mag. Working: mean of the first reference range 11.5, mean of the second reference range 10.7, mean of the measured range 10.1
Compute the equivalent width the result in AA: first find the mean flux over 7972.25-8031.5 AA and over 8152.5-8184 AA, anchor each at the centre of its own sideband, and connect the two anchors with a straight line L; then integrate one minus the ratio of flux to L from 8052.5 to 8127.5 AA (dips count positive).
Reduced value 8.3 AA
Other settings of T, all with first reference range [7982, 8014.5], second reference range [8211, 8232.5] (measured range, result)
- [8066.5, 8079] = 1.36 AA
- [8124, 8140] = 1.27 AA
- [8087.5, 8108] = 2.72 AA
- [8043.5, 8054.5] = 1.62 AA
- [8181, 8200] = 0.52 AA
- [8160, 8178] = -1.59 AA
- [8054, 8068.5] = 2.06 AA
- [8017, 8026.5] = 1.84 AA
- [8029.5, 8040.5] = 1.40 AA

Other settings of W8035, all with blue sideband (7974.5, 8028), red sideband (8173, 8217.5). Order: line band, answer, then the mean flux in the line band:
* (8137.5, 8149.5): -0.2 AA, 10.6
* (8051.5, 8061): 1.1 AA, 9.7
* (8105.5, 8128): 1.2 AA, 10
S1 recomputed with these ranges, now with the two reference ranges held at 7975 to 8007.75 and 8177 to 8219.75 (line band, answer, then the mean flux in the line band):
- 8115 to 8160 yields 0.003 mag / 10.6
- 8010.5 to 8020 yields 0.206 mag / 9.92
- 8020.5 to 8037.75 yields 0.145 mag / 10.4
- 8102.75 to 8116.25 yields 0.096 mag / 10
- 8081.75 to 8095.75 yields 0.145 mag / 9.78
